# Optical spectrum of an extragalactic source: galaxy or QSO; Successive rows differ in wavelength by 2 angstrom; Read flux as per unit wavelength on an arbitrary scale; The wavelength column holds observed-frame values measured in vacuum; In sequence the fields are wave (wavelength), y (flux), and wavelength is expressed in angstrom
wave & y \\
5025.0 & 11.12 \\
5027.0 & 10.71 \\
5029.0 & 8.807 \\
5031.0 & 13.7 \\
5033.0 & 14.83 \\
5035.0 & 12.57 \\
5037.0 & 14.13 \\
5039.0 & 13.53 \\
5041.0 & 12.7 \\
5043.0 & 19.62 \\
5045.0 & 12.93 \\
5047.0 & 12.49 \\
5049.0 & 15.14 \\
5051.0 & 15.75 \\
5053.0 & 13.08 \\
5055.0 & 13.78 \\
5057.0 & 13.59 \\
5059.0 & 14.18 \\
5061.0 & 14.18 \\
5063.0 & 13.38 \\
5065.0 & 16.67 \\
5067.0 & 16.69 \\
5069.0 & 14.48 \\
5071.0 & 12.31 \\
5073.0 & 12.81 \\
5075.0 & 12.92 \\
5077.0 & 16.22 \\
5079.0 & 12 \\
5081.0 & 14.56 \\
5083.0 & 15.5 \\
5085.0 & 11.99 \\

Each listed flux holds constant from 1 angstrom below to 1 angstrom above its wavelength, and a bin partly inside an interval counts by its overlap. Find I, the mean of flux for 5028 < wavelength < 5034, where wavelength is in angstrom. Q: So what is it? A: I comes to 12.4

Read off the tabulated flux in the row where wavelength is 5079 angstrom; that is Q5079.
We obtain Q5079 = 12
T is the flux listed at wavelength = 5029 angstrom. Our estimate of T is 8.807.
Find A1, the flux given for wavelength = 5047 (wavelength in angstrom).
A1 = 12.49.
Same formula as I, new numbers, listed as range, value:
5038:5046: 14.7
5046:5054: 14.1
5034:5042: 13.2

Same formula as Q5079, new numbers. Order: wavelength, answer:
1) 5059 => 14.18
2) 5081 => 14.56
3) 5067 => 16.69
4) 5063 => 13.38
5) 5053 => 13.08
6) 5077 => 16.22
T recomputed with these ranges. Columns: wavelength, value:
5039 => 13.53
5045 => 12.93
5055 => 13.78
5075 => 12.92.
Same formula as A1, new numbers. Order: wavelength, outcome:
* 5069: 14.48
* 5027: 10.71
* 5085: 11.99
